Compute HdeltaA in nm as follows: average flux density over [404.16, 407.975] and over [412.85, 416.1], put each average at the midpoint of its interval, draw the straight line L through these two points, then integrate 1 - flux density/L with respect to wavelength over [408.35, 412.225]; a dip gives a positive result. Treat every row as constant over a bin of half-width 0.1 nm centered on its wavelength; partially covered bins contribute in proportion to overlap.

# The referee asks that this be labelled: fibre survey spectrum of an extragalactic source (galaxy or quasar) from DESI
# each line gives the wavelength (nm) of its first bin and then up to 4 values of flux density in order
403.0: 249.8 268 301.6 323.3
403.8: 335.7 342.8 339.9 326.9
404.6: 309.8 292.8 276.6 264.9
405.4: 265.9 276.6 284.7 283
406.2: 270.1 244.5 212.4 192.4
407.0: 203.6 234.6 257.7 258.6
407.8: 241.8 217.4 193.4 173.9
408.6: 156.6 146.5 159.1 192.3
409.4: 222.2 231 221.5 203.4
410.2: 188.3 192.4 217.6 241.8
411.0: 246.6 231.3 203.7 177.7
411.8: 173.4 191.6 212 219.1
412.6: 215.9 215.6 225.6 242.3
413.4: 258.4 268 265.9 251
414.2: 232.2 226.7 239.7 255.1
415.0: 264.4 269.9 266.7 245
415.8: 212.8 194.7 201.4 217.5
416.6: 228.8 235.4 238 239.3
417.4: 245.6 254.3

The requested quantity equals 0.83 nm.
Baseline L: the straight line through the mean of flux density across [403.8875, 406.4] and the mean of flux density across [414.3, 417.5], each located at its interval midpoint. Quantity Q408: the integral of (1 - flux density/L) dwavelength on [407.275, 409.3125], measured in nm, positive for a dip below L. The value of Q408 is 0.56 nm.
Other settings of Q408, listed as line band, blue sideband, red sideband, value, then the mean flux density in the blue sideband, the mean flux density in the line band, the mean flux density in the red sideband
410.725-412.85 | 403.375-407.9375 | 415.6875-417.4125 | 0.30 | 275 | 211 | 223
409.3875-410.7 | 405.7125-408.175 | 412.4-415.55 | 0.17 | 240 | 210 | 246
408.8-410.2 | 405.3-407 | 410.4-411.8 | 0.16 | 251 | 200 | 215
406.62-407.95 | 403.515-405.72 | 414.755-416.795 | 0.27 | 305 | 230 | 235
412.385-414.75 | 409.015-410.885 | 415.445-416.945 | -0.25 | 210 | 239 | 222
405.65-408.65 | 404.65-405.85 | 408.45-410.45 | 0.11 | 278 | 230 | 191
